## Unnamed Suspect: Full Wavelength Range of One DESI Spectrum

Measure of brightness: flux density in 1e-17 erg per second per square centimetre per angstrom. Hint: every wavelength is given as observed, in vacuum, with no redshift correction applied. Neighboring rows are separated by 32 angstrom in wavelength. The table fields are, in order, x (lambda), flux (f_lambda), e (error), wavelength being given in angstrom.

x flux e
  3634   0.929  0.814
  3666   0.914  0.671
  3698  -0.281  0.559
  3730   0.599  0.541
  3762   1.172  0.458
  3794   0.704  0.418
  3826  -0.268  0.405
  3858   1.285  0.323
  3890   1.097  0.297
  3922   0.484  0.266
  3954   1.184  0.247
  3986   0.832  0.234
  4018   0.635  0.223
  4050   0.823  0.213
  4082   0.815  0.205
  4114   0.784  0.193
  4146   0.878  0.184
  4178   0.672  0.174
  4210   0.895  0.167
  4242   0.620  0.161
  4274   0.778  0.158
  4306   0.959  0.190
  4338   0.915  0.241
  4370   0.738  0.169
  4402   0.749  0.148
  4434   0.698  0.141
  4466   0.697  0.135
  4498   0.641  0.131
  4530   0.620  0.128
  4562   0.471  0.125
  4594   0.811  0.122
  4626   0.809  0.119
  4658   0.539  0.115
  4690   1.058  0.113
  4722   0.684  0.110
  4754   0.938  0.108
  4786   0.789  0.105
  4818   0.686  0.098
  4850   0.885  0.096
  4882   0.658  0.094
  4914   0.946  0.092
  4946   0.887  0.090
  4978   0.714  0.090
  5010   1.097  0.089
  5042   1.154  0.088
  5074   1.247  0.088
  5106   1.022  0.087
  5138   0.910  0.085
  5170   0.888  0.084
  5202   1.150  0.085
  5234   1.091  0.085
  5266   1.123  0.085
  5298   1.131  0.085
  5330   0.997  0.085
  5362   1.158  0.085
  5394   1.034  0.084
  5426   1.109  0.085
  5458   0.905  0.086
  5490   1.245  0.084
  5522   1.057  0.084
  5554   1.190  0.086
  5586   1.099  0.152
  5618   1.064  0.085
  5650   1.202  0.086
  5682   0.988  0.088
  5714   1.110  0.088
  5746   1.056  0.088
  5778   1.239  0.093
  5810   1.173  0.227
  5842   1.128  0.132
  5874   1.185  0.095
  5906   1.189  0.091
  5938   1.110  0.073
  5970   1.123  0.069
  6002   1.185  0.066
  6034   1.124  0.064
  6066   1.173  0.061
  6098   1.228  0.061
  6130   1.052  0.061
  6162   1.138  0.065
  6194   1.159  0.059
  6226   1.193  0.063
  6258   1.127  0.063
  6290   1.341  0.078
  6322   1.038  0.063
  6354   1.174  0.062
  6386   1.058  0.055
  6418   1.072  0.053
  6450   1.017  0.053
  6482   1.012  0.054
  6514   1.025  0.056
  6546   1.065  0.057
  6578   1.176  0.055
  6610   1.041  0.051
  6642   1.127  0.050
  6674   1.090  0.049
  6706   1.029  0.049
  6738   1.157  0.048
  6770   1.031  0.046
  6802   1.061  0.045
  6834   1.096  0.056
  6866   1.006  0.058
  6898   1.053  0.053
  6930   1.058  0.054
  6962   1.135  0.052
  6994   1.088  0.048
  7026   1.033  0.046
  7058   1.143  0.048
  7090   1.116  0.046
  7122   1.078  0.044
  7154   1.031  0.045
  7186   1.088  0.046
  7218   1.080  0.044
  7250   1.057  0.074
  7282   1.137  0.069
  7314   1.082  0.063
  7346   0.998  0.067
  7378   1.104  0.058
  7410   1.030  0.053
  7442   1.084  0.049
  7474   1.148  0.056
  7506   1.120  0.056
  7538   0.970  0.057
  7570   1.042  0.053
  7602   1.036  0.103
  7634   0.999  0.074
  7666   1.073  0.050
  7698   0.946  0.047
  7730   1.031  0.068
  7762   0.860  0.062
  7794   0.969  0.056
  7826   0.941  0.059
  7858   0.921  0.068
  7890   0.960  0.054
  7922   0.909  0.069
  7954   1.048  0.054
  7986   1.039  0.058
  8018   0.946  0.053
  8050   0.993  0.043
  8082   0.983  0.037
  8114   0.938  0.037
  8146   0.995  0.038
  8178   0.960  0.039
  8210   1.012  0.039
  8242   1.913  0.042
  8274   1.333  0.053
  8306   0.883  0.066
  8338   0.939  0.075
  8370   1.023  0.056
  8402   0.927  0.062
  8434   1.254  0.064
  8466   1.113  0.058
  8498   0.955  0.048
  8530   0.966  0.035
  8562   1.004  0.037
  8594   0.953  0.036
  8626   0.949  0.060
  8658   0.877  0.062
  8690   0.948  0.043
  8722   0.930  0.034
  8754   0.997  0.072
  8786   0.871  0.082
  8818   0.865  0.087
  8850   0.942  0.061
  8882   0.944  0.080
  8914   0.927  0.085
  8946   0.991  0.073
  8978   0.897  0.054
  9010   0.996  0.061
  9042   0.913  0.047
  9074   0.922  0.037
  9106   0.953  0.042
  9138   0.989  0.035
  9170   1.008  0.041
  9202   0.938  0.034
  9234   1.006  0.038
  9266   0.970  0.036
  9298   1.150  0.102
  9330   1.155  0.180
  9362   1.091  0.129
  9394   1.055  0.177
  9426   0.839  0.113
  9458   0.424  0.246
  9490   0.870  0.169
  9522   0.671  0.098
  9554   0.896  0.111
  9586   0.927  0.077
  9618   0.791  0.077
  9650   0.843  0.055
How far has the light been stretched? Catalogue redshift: 0.26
